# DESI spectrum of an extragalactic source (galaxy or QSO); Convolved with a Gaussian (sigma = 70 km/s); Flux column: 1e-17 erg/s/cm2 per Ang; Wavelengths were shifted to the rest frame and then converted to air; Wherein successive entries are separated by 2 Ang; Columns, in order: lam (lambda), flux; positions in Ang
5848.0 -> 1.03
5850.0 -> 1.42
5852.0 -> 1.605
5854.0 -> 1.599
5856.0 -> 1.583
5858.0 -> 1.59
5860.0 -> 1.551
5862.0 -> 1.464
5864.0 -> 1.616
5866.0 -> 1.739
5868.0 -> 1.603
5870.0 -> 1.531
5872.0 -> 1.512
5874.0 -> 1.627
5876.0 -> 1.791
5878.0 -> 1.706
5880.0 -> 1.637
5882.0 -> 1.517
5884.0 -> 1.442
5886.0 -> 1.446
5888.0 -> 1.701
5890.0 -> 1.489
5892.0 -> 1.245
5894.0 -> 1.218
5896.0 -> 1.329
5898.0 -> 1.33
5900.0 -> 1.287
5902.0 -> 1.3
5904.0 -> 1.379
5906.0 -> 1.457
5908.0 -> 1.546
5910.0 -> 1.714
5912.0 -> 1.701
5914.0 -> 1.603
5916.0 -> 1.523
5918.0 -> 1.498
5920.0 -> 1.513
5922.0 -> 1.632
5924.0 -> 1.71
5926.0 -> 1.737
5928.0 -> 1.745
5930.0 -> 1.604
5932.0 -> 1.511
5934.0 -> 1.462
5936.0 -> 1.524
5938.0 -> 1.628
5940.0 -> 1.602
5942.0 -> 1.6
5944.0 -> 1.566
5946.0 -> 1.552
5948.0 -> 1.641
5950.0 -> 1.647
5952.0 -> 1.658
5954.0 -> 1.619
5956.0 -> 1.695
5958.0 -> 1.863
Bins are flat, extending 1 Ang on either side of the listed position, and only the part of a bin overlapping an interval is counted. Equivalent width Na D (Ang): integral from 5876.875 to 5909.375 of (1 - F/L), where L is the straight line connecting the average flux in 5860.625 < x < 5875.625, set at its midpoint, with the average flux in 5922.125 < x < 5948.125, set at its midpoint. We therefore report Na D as 3.1 Ang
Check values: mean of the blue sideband 1.59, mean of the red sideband 1.61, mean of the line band 1.44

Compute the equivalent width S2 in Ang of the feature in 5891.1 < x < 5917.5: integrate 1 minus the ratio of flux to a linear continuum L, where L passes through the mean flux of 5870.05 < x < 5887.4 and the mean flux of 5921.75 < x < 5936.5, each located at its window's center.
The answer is 2.7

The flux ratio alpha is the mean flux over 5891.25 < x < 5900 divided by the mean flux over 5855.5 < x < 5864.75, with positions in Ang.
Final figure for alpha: 0.82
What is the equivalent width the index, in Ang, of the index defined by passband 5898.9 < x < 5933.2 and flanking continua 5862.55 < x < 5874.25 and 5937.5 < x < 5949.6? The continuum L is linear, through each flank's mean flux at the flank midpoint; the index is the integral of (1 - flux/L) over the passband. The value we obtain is 0.93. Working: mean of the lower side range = 1.6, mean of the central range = 1.56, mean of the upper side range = 1.6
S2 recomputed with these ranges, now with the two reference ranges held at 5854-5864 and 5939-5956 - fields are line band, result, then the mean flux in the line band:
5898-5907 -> 1.3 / 1.35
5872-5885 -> -0.3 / 1.61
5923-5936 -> -0.1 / 1.62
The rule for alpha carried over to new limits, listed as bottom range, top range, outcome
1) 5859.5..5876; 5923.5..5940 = 1.01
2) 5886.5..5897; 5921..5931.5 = 1.20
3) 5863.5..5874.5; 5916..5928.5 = 1.01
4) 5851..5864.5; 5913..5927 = 1.02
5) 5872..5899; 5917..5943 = 1.07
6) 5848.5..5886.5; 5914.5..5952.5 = 1.02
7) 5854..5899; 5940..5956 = 1.06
